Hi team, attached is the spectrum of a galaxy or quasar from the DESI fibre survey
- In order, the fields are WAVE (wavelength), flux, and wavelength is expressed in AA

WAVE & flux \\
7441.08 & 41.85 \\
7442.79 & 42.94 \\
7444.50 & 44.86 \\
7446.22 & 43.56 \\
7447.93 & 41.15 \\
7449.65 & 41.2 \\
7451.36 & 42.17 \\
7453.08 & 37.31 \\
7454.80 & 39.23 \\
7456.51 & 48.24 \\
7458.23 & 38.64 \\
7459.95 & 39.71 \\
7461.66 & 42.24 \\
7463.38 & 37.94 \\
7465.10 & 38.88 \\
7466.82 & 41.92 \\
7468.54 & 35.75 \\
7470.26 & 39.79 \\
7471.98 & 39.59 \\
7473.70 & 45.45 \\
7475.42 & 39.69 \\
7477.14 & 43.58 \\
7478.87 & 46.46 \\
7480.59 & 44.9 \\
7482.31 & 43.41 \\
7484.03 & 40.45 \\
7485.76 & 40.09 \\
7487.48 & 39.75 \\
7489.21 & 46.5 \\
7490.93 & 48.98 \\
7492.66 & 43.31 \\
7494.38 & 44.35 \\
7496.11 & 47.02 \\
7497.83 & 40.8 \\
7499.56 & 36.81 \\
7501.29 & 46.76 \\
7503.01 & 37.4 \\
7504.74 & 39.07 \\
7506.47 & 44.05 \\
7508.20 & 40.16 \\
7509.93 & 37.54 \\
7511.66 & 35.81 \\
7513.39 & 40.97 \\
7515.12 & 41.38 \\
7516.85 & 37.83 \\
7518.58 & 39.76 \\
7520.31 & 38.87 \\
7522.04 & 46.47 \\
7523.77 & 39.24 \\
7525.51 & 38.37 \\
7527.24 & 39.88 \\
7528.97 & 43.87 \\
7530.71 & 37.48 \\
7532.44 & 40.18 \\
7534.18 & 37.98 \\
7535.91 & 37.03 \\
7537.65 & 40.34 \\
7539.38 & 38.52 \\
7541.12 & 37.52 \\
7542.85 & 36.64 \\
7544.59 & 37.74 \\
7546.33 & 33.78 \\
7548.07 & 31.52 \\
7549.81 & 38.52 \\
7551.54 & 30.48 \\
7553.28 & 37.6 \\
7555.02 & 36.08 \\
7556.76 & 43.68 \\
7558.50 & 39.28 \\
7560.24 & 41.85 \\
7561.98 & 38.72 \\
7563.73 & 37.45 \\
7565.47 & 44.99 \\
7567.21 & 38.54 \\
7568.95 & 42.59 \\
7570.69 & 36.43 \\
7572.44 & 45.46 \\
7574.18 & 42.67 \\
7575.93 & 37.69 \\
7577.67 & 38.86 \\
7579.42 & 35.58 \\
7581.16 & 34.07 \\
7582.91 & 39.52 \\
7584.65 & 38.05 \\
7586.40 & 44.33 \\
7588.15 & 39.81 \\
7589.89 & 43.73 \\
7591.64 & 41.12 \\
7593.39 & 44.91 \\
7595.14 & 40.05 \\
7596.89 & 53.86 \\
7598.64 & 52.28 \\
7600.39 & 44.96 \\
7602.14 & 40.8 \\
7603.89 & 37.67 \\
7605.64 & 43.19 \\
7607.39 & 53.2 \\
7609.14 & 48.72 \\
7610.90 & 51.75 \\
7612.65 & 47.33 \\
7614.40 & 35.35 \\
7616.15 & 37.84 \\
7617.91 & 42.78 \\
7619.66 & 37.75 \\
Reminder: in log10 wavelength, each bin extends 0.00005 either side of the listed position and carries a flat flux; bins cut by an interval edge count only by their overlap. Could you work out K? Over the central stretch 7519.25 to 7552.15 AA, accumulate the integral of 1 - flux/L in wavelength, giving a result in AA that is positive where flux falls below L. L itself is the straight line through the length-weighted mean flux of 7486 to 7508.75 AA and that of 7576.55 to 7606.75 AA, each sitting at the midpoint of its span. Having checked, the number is 3.3 AA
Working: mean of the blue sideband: 42.7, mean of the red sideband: 42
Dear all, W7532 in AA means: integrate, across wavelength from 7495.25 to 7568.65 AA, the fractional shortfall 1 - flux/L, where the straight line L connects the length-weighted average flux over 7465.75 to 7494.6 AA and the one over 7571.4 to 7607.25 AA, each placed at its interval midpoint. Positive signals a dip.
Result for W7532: 5.34 AA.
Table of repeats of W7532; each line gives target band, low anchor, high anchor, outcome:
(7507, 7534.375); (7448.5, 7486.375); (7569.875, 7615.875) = 1.31 AA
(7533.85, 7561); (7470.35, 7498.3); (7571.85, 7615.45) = 3.62 AA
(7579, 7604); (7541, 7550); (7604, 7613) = 1.34 AA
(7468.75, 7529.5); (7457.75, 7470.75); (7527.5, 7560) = -4.56 AA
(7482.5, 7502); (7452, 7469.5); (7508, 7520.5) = -1.85 AA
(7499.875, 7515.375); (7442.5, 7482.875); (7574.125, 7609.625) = 0.64 AA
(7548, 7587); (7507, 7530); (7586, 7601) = 3.89 AA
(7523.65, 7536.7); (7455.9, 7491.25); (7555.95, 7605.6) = 0.74 AA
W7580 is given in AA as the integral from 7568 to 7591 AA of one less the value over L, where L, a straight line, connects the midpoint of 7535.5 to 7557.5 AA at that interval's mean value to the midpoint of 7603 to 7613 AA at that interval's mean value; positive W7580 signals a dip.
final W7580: 1.3 AA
